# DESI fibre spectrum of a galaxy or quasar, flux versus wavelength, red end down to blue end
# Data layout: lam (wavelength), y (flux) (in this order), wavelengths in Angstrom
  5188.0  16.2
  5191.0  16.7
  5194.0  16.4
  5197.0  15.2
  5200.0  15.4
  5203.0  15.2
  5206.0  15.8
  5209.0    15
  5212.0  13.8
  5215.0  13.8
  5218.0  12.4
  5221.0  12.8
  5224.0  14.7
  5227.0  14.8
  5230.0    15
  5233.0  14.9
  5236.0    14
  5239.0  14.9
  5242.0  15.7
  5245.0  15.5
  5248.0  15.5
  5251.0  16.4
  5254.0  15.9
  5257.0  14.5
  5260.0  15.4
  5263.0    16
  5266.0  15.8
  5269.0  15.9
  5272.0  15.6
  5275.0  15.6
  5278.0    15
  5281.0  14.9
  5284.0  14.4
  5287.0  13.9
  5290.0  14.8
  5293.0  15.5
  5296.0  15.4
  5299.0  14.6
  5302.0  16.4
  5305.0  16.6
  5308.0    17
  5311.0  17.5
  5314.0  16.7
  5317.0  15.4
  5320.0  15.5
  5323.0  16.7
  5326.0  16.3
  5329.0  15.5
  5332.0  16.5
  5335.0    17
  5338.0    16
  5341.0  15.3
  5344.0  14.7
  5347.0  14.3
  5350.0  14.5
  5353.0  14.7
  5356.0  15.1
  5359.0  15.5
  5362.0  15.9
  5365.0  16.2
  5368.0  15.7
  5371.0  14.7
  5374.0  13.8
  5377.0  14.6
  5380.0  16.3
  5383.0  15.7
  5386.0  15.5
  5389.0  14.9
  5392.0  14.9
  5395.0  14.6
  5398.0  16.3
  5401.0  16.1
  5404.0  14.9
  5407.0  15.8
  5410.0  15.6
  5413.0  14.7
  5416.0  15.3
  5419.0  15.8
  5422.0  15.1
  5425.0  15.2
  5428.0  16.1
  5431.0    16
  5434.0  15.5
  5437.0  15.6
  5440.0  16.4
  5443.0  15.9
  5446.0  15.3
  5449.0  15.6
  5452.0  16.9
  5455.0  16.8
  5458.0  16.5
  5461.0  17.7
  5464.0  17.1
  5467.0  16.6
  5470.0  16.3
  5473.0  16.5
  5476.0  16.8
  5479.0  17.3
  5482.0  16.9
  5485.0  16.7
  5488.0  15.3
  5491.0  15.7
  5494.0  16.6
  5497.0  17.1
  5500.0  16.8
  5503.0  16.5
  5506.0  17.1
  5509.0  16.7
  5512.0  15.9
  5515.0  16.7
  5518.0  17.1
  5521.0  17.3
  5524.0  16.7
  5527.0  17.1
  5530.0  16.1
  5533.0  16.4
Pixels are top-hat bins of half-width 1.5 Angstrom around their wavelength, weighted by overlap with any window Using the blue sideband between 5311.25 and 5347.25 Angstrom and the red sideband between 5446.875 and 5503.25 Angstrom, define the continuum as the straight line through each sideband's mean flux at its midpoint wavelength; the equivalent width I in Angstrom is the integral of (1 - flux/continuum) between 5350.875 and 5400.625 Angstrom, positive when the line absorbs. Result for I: 2.7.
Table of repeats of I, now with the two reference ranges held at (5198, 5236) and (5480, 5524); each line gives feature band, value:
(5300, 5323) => -1.9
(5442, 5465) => -0.3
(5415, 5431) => 0.5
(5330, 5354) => 0.0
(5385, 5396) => 0.6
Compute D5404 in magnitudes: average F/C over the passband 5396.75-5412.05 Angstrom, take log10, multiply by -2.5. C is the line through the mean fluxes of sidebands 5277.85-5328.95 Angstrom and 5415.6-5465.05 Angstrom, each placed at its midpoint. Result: 0.02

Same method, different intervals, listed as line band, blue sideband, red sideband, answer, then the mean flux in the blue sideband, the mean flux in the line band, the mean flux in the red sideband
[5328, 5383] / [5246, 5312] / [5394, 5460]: 0.02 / 15.6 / 15.4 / 15.8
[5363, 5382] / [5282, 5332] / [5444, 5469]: 0.06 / 15.8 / 15.2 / 16.5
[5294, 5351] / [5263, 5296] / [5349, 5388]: -0.05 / 15.2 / 15.9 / 15.3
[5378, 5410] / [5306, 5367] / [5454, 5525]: 0.05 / 15.8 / 15.5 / 16.7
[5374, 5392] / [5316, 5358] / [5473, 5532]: 0.04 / 15.5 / 15.2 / 16.6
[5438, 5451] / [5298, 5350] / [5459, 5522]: 0.04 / 16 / 15.8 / 16.7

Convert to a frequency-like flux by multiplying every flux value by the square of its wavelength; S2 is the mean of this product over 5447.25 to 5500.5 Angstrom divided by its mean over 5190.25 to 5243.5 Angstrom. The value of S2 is 1.2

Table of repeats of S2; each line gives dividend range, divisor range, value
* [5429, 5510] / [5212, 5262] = 1.22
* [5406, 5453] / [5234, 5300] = 1.09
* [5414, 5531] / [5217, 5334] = 1.14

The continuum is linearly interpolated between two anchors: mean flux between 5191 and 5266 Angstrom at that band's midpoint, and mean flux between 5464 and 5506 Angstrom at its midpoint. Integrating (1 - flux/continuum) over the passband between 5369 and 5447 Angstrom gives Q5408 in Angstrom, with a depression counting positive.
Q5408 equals 3.4 Angstrom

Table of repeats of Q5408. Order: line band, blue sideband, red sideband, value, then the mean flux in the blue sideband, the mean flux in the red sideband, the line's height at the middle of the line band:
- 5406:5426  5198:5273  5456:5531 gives 1.0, 15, 16.7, 16.2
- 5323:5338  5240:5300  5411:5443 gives -0.9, 15.3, 15.6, 15.4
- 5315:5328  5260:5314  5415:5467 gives -0.2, 15.6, 16.1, 15.7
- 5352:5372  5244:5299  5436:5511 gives 0.5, 15.3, 16.5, 15.8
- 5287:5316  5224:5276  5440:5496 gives -0.6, 15.4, 16.5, 15.6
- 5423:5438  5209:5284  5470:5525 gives 0.5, 14.9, 16.6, 16.2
